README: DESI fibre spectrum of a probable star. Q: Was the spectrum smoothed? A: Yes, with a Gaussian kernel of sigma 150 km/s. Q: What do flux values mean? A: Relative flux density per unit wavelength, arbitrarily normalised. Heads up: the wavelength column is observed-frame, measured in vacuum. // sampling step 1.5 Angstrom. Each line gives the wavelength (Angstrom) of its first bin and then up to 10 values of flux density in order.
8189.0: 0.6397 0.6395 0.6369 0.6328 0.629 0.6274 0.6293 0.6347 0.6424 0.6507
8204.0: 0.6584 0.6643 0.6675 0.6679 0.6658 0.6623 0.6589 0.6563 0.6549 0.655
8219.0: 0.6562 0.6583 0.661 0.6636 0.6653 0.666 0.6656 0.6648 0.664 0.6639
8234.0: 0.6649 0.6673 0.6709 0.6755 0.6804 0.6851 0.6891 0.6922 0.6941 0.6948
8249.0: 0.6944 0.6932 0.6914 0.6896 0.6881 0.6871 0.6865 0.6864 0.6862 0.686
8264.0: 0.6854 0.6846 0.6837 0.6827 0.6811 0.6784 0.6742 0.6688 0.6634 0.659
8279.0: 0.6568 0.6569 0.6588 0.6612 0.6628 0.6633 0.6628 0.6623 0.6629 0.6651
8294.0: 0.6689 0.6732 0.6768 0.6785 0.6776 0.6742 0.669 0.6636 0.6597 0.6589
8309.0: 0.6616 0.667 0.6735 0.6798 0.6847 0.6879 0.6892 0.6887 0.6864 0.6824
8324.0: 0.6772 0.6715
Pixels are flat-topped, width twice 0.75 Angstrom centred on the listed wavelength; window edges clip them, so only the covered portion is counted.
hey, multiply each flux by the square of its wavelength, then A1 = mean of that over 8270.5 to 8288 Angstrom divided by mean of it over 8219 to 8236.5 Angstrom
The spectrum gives 1.01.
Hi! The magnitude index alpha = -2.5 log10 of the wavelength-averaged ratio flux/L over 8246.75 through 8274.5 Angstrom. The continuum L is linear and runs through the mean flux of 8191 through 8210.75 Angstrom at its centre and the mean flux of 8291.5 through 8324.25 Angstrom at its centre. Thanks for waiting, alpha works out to -0.04 mag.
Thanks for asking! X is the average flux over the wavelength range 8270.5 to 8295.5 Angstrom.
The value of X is 0.665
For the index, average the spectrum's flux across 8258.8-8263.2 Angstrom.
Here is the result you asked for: 0.686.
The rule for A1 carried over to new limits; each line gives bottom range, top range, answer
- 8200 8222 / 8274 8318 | 1.04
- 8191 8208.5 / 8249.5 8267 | 1.08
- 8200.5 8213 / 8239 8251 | 1.05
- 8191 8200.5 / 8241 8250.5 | 1.11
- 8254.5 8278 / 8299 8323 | 1.00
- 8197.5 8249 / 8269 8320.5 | 1.02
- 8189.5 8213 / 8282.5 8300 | 1.05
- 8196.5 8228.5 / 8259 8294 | 1.04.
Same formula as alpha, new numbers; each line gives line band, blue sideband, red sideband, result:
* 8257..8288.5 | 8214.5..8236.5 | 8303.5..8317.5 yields -0.010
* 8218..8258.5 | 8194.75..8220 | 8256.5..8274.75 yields -0.013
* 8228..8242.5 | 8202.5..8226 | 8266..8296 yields -0.013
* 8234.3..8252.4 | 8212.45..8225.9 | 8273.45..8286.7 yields -0.041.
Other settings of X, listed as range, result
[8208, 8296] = 0.672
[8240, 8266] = 0.689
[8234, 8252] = 0.685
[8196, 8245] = 0.662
